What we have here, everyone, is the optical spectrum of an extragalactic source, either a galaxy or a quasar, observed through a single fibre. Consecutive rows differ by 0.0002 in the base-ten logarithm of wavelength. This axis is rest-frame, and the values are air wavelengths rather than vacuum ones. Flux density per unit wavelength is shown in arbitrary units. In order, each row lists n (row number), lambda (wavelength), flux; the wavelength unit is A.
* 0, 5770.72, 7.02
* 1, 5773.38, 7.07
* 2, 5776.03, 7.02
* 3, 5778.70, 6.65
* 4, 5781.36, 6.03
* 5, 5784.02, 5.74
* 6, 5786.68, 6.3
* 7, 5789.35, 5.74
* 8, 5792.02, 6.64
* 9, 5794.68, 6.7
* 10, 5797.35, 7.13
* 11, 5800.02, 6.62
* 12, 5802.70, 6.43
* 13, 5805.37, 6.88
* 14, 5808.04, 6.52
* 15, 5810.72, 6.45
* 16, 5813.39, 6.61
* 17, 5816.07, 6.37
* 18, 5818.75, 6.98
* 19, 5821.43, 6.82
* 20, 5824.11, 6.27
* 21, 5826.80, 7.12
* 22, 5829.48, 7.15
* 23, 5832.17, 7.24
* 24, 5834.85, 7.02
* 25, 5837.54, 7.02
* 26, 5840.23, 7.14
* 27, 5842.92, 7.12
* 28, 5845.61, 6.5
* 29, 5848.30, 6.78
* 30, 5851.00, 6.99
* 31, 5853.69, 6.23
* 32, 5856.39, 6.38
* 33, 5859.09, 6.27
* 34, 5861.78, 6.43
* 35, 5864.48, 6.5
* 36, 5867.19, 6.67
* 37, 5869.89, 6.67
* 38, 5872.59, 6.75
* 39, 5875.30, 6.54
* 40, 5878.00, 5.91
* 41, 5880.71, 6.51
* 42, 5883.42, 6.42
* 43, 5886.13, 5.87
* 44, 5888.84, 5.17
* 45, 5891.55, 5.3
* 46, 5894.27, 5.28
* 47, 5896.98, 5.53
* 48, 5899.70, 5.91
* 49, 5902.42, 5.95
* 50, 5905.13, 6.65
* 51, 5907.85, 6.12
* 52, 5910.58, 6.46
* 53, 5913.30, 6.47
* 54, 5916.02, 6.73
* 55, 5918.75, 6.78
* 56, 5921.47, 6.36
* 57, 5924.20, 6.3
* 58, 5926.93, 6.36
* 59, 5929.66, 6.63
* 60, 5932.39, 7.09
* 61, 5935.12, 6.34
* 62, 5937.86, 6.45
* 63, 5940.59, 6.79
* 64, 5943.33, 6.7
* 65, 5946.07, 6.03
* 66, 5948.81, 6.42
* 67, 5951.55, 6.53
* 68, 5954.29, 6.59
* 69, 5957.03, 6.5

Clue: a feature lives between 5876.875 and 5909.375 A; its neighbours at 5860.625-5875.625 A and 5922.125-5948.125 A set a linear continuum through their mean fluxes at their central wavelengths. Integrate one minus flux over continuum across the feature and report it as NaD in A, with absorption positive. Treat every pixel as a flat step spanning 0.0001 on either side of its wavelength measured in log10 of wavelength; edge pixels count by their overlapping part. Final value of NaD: 3.4 A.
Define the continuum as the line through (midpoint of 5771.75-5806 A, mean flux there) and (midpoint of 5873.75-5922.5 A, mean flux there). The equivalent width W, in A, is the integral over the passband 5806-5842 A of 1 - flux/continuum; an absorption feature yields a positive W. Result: -2.4 A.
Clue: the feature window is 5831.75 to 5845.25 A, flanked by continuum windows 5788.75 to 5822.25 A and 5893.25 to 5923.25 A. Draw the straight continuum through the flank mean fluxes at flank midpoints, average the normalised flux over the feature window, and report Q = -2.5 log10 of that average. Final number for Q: -0.09 mag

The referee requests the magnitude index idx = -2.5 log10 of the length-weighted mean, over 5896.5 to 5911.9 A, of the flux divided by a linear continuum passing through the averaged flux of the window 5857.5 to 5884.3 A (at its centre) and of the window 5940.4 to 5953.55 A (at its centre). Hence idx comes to 0.06 mag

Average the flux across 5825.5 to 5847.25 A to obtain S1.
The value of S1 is 7.04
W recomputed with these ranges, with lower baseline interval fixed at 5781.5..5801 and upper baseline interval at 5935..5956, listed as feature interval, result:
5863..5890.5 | 0.65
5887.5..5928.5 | 2.34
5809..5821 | -0.40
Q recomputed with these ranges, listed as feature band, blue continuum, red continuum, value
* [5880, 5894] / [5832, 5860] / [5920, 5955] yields 0.154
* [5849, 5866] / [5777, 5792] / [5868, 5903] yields -0.076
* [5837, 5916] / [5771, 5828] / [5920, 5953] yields 0.035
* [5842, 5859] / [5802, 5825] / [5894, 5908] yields -0.050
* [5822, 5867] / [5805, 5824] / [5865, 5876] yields -0.019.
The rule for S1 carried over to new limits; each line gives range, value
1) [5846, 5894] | 6.3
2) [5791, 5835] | 6.76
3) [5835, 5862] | 6.71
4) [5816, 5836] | 6.9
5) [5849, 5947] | 6.32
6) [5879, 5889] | 6.09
